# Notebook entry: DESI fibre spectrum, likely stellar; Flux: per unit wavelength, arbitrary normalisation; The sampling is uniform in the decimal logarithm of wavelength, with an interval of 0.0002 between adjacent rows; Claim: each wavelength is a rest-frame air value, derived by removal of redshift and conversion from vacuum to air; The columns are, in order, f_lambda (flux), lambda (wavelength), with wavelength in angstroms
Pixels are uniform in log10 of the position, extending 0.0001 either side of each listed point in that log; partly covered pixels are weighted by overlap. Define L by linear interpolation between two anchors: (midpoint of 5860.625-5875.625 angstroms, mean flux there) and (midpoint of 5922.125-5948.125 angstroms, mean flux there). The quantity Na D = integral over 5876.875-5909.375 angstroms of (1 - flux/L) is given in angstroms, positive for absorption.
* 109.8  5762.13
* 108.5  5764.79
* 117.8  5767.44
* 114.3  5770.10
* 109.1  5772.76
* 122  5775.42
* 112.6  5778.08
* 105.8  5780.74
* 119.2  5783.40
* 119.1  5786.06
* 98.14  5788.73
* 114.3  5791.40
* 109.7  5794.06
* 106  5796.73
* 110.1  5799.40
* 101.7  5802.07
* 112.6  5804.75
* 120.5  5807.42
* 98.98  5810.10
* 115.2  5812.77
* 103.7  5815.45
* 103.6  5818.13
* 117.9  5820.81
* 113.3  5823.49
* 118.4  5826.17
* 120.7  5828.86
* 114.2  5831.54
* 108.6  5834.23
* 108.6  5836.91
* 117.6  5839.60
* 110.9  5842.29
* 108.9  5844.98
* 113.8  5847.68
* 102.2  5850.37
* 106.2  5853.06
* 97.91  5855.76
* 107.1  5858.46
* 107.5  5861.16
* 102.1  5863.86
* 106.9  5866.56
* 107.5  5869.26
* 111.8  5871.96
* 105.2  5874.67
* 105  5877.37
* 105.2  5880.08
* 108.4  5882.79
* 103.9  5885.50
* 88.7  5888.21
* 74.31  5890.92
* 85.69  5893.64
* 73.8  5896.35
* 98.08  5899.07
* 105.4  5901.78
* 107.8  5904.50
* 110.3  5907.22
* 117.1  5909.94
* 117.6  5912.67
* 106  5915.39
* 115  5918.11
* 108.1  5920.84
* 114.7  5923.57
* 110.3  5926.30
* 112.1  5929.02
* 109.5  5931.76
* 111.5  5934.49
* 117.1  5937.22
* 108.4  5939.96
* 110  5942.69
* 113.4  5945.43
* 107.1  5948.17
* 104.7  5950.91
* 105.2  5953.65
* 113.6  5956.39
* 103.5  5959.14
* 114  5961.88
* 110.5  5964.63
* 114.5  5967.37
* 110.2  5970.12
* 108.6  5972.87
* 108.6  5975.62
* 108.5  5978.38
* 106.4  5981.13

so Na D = 3.3 angstroms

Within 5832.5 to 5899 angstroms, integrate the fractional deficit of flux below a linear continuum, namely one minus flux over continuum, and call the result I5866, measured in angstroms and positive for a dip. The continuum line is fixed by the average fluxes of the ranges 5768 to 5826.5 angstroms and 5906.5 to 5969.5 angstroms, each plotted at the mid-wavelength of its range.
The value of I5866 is 4.98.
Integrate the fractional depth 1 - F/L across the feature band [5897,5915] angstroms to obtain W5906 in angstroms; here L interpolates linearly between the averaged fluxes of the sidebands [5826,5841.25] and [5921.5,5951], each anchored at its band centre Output 0.7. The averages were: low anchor 114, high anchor 111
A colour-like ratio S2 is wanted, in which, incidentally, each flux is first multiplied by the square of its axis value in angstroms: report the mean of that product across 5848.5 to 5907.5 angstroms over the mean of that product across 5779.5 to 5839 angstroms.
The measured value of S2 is 0.93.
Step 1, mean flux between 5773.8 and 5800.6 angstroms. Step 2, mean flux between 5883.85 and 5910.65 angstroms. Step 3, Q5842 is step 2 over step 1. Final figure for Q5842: 0.9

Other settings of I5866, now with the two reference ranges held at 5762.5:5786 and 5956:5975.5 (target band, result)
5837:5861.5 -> 1.0 angstroms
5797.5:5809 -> 0.3 angstroms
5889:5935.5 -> 2.9 angstroms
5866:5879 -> 0.6 angstroms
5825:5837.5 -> -0.2 angstroms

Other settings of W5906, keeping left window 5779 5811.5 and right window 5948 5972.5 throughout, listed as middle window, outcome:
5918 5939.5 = -0.5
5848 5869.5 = 0.9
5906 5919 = -0.4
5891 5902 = 2.2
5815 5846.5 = -0.8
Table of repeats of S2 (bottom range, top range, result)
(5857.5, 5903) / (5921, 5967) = 1.13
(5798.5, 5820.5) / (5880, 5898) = 0.86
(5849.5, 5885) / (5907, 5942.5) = 1.08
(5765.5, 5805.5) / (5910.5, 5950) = 1.05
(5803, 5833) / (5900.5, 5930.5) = 1.02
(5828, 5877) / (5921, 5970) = 1.05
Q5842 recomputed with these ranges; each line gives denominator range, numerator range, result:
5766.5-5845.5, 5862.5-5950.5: 0.94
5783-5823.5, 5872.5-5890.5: 0.92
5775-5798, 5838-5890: 0.95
